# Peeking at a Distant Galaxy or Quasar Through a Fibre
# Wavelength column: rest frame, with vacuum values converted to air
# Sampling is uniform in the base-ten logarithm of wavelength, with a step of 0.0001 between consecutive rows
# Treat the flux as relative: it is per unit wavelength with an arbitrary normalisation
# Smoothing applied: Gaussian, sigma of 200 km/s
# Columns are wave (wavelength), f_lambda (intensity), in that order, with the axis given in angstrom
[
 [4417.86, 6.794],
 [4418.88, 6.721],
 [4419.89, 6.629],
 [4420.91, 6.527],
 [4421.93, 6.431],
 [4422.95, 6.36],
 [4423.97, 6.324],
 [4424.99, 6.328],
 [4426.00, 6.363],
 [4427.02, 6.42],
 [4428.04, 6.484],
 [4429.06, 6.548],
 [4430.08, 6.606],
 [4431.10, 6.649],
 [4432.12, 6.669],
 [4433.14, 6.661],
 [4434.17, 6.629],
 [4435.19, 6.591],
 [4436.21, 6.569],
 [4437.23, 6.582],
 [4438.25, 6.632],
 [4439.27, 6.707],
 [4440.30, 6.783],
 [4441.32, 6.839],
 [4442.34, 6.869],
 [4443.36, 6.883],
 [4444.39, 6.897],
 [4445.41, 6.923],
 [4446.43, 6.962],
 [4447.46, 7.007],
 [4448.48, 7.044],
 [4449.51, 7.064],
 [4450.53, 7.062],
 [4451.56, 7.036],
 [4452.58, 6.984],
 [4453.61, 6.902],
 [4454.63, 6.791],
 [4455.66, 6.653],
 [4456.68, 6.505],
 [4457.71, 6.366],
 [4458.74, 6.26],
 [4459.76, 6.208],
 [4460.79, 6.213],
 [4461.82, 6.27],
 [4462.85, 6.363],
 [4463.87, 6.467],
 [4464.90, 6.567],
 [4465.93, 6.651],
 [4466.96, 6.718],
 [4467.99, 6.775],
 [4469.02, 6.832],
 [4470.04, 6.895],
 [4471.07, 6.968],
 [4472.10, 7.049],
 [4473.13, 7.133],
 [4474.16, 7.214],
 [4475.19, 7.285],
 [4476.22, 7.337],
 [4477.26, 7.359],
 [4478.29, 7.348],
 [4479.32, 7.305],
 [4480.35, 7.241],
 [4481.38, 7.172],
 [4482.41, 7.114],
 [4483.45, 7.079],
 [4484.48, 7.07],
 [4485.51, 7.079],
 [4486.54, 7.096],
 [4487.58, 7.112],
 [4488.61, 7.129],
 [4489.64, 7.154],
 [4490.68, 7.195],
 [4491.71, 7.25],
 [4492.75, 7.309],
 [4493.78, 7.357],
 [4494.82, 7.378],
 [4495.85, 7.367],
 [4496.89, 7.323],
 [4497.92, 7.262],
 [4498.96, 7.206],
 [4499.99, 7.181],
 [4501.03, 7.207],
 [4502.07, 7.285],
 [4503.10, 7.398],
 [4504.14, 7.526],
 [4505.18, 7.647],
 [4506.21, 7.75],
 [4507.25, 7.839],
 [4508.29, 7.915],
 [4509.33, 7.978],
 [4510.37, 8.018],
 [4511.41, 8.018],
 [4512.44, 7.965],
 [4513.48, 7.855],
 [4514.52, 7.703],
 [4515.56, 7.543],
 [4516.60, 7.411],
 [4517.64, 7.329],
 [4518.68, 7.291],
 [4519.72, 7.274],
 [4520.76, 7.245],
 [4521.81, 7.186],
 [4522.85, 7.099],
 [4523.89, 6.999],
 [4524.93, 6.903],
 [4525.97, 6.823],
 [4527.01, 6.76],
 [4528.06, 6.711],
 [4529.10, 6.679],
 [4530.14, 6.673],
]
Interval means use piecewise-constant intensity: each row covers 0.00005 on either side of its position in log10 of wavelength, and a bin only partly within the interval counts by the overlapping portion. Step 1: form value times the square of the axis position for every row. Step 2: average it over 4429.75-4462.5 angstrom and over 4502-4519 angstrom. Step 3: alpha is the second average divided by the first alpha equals 1.18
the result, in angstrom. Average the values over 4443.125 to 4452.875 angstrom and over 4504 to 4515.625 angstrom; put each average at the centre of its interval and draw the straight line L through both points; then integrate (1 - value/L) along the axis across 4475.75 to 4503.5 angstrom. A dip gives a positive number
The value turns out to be 1.2 angstrom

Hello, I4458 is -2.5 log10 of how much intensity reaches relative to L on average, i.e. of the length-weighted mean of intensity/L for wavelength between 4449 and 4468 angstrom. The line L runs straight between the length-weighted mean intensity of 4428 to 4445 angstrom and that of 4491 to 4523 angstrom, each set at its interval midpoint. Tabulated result 0.05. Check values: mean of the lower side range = 6.69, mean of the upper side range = 7.49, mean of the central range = 6.62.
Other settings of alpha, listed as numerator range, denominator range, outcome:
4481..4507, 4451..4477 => 1.09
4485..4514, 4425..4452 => 1.14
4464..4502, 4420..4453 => 1.09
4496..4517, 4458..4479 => 1.14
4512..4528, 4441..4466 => 1.12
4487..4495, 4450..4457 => 1.07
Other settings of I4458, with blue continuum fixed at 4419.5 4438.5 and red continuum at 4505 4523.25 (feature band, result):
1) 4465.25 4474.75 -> 0.021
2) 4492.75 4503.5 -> 0.016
